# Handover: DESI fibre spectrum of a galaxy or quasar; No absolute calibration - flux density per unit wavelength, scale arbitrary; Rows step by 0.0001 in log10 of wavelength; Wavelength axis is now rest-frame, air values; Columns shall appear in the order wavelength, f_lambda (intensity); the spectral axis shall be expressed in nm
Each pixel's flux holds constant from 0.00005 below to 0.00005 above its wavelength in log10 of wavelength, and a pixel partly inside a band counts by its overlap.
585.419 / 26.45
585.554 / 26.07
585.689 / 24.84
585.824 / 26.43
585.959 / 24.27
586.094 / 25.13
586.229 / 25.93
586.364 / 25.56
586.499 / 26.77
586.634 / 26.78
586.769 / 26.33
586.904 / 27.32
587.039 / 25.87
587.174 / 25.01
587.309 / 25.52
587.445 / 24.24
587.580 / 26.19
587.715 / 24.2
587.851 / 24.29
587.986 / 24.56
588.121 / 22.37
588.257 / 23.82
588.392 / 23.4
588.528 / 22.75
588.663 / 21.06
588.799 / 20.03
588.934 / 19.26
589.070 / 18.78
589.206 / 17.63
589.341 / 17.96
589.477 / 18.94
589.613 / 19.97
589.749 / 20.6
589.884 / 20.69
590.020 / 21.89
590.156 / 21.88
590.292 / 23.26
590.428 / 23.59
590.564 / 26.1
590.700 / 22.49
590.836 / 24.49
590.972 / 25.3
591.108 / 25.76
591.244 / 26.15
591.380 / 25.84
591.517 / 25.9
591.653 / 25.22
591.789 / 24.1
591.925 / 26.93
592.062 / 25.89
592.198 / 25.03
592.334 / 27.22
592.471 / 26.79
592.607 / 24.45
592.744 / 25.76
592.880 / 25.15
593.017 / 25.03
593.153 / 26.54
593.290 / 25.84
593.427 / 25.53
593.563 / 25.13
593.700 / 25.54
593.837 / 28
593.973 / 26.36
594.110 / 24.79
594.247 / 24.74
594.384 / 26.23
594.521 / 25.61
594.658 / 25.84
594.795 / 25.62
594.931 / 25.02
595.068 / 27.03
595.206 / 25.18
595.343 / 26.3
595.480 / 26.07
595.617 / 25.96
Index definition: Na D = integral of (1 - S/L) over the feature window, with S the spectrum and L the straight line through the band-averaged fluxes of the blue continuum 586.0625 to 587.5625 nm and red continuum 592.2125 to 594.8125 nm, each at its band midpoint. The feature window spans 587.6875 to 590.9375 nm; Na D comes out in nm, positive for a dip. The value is 0.50 nm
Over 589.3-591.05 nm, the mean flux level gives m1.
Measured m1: 22.2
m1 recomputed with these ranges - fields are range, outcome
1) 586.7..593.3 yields 23.8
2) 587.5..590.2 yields 21.5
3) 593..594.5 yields 25.8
